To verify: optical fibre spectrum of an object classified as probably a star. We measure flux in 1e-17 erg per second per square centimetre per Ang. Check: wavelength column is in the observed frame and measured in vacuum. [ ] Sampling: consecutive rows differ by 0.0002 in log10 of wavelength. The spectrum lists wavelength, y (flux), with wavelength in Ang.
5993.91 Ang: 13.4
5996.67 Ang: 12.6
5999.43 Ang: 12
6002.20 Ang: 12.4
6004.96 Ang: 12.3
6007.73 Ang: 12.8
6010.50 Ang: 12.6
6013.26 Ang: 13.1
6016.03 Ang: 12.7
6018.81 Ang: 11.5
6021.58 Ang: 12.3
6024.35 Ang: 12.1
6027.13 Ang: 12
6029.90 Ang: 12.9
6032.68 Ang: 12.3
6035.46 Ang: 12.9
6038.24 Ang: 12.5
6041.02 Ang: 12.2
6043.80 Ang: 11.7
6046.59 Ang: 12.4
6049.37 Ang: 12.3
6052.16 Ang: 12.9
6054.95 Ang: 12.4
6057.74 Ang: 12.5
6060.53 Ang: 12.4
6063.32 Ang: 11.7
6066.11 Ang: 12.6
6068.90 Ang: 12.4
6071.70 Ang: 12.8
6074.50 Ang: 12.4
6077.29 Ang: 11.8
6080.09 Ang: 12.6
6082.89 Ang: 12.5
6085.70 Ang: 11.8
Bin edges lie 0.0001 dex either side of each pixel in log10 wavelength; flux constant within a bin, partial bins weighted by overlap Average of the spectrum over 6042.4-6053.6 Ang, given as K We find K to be 12.3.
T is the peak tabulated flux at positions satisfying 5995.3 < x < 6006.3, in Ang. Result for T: 12.6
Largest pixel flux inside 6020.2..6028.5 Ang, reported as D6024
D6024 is 12.3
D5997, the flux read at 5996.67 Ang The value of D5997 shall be 12.6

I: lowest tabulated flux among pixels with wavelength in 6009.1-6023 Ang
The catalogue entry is 11.5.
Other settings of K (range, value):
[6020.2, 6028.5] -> 12.1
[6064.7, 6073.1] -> 12.6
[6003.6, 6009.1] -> 12.5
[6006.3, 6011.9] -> 12.7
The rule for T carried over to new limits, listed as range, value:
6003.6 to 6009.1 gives 12.8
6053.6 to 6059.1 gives 12.5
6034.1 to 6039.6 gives 12.9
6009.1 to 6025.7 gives 13.1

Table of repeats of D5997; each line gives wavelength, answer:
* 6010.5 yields 12.6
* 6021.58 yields 12.3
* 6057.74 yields 12.5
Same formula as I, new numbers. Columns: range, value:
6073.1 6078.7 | 11.8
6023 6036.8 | 12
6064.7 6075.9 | 12.4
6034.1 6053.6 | 11.7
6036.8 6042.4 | 12.2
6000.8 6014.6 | 12.3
